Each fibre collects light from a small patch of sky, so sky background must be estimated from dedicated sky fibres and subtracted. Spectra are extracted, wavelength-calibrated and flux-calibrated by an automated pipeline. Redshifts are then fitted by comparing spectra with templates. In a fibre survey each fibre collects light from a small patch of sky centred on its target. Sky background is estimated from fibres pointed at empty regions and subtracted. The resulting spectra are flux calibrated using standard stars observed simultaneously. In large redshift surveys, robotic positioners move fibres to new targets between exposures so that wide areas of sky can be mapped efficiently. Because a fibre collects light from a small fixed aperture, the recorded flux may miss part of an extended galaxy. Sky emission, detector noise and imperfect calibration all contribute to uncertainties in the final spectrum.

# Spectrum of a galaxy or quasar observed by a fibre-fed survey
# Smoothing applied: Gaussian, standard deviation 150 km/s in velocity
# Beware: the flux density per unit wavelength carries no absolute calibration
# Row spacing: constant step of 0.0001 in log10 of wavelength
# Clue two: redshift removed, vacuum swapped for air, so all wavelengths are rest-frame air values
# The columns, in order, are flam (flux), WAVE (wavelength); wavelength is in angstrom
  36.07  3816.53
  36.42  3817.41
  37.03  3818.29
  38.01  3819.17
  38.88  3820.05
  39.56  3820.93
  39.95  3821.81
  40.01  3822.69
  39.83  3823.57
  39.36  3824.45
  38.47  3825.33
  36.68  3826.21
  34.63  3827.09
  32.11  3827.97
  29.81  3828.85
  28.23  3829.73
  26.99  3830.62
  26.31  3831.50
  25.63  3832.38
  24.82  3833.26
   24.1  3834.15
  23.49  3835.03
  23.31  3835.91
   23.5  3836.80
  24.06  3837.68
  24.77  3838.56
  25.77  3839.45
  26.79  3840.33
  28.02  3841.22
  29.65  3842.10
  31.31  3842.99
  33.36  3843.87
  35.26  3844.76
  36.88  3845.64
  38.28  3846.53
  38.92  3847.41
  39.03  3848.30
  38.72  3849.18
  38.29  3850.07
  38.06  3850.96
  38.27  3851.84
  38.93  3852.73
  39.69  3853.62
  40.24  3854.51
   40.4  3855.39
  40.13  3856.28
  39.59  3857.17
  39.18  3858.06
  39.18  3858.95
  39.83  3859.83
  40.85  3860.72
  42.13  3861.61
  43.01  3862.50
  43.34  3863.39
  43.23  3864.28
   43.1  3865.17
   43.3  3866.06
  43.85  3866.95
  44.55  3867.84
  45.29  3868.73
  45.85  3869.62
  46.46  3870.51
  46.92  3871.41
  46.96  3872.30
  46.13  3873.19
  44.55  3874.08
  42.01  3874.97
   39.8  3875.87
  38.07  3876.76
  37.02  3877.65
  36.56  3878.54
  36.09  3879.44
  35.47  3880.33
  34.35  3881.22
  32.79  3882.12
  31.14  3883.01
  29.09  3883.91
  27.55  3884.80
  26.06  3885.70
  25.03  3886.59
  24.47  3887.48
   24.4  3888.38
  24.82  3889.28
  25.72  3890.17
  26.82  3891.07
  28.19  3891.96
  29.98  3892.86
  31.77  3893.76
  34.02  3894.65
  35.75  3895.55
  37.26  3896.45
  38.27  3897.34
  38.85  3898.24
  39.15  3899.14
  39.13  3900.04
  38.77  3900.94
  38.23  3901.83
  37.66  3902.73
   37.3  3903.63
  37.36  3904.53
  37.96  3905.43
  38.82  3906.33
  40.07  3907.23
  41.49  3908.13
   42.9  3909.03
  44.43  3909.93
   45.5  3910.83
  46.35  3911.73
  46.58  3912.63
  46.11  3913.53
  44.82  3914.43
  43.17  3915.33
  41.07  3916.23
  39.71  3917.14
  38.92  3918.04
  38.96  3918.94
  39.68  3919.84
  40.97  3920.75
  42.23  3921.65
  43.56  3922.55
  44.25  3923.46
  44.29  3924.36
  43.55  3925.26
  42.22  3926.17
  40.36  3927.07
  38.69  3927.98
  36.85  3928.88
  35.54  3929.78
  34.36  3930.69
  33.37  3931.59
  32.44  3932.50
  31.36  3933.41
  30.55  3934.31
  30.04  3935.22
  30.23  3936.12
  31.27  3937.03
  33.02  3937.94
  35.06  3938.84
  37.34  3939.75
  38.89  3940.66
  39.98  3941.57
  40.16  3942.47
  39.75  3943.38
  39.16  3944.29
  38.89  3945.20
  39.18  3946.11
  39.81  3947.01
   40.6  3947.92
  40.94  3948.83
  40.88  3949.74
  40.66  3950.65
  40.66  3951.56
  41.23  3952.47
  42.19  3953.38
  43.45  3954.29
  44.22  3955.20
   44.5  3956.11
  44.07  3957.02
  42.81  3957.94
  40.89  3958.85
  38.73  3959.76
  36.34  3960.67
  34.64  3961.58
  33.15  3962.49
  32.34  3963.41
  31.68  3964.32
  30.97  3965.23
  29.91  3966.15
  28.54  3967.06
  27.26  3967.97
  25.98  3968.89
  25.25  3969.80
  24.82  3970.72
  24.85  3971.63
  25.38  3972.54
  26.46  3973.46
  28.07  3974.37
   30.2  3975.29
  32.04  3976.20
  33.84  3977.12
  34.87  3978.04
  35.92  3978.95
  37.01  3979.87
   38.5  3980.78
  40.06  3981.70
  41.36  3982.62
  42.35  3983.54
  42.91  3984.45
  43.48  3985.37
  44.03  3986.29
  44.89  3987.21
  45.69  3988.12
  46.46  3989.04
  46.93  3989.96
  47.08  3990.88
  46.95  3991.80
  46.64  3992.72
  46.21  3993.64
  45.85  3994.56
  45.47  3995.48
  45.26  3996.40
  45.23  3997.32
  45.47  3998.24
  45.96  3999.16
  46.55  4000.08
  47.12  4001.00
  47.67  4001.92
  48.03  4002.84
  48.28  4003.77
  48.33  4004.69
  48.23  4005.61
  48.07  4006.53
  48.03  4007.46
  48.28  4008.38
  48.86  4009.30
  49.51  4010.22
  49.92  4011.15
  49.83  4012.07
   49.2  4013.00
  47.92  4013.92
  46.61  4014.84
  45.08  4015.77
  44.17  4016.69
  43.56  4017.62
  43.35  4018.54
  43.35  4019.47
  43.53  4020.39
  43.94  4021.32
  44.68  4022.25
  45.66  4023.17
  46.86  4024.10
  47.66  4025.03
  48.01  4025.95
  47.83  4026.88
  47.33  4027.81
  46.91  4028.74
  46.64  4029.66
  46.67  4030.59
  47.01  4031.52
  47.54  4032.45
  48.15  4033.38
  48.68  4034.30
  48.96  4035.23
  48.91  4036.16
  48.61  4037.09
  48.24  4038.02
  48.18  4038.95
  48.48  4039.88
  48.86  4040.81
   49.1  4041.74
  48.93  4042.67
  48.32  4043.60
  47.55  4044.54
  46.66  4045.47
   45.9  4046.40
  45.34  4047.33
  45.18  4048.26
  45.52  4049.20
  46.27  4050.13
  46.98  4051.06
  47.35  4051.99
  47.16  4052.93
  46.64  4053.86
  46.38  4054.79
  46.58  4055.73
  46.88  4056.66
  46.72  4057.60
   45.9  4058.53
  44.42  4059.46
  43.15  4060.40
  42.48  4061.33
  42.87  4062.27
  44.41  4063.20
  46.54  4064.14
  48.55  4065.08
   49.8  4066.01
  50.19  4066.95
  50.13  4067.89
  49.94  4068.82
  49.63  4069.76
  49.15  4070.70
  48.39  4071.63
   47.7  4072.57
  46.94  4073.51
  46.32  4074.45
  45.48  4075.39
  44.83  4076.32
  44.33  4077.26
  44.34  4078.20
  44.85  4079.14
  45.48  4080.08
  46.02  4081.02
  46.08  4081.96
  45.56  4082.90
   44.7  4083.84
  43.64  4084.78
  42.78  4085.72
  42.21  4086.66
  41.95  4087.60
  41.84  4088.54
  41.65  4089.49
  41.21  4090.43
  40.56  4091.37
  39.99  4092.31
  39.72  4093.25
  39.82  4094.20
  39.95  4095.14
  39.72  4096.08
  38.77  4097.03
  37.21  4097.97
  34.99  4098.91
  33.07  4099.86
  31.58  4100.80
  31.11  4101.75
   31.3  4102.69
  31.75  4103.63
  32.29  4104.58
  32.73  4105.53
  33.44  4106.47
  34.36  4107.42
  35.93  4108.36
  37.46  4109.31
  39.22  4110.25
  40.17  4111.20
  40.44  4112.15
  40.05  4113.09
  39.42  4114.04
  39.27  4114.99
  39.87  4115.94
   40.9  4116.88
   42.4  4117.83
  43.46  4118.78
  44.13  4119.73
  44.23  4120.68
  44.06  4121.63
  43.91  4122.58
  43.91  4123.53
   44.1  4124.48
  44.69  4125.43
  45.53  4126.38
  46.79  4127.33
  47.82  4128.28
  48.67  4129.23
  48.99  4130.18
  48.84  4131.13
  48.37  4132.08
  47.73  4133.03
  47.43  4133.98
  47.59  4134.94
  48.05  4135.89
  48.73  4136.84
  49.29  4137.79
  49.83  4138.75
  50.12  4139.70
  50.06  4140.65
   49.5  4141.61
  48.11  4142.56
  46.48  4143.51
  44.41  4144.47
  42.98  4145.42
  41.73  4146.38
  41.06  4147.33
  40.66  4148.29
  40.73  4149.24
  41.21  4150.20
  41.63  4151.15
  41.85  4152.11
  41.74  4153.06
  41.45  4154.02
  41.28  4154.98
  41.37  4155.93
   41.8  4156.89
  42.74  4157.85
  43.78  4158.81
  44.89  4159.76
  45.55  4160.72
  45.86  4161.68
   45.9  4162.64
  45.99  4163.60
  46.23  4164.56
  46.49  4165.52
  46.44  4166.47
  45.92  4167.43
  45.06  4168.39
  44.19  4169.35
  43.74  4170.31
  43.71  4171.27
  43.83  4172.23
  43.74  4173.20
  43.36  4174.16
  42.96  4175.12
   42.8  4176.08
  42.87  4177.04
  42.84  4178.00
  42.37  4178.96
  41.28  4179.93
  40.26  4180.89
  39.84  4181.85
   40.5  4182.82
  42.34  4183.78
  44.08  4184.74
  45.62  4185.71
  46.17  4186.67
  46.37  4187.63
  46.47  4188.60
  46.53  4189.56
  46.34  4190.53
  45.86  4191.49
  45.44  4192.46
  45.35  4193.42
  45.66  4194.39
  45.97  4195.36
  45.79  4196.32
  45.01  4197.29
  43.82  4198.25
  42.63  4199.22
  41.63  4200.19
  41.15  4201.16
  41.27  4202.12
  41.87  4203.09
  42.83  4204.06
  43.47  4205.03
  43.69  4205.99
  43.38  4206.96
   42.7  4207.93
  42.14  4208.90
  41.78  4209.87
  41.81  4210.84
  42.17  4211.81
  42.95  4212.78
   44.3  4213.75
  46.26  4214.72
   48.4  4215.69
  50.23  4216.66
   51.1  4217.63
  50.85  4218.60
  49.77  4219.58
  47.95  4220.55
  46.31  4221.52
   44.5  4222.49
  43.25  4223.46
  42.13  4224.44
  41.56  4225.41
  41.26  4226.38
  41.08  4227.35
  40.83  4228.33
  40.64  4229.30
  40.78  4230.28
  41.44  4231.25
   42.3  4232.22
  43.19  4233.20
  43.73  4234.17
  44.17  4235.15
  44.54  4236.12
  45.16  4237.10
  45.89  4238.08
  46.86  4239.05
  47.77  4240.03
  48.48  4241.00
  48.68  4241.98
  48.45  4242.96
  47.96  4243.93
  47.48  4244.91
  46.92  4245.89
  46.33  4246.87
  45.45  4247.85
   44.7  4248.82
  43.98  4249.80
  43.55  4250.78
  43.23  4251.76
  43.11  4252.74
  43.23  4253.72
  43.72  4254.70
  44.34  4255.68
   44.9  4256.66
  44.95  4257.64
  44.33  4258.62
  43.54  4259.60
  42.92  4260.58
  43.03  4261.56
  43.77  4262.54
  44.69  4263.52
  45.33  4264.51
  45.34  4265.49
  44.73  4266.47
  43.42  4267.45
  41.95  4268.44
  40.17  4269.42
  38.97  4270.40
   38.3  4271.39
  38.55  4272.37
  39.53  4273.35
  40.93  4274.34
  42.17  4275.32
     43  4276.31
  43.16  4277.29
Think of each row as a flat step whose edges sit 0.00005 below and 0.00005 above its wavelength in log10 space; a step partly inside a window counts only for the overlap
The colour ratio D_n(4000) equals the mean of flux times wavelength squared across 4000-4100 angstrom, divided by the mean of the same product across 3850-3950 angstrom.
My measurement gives 1.3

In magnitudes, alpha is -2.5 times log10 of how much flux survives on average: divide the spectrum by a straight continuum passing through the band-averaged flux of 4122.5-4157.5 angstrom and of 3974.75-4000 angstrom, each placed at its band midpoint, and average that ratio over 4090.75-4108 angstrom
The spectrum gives 0.24 mag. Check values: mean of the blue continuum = 42.3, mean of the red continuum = 45.4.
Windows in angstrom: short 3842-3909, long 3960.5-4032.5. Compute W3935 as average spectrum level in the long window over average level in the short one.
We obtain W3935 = 1.1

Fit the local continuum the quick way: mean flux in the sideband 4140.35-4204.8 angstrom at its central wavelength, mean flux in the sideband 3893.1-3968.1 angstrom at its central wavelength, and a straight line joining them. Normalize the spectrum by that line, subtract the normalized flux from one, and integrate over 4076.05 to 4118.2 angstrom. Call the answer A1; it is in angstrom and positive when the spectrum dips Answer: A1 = 2.68 angstrom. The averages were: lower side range 38.6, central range 39.5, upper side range 43.8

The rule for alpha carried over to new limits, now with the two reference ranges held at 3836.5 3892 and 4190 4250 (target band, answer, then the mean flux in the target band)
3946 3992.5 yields 0.04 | 37.4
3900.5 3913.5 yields -0.11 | 41.1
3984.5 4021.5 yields -0.17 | 46.5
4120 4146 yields -0.11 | 47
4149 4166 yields -0.01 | 43.4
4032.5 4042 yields -0.20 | 48.6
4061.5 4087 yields -0.13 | 46.3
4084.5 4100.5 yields 0.05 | 39.8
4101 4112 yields 0.21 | 34.6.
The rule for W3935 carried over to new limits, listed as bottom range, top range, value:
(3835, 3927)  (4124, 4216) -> 1.19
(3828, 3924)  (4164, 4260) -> 1.21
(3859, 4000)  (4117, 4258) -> 1.17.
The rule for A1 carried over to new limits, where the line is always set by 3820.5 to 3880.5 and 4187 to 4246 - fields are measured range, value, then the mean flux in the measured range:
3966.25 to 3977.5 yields 3.3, 27.8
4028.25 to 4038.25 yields -1.8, 47.9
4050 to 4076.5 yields -3.5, 46.9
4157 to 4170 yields -0.5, 45.2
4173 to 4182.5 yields 0.4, 42.2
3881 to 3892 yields 2.9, 27.6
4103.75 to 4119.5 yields 1.6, 38.2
